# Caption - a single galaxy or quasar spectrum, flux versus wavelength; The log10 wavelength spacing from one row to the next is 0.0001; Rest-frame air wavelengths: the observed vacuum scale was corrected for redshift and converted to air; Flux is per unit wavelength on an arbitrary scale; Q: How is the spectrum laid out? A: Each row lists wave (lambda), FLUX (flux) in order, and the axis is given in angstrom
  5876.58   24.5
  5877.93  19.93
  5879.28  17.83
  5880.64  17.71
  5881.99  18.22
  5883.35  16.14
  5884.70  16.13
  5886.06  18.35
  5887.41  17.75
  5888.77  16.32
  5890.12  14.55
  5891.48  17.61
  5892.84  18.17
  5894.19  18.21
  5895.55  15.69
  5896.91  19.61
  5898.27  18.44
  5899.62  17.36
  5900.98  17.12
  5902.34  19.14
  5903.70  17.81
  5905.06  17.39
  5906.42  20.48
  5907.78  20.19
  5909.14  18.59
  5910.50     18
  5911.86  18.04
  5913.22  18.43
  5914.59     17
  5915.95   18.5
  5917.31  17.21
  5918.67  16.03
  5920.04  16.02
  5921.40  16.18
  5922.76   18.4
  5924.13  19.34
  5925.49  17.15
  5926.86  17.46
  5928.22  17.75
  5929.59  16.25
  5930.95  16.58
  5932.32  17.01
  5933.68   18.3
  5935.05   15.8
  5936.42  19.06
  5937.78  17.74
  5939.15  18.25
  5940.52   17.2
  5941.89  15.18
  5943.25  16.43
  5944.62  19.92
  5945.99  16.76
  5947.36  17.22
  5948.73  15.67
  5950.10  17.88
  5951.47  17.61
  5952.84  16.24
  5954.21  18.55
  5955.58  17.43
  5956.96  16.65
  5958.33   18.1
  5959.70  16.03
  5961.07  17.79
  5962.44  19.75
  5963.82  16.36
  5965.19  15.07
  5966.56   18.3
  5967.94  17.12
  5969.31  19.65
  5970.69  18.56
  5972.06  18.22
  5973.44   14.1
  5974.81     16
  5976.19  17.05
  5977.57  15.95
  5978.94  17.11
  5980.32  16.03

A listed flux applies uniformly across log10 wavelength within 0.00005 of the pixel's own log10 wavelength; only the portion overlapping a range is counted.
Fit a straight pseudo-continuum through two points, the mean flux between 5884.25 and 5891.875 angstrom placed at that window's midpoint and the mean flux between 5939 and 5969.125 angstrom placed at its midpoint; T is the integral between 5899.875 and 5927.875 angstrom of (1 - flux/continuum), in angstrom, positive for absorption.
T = -1.6 angstrom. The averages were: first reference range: 16.8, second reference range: 17.3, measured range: 17.9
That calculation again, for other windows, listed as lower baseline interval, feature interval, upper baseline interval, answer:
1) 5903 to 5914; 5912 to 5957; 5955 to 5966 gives 1.37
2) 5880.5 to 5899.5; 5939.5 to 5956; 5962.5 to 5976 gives 0.02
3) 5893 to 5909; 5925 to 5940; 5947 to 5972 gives 0.39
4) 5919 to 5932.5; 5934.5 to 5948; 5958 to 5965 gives -0.07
